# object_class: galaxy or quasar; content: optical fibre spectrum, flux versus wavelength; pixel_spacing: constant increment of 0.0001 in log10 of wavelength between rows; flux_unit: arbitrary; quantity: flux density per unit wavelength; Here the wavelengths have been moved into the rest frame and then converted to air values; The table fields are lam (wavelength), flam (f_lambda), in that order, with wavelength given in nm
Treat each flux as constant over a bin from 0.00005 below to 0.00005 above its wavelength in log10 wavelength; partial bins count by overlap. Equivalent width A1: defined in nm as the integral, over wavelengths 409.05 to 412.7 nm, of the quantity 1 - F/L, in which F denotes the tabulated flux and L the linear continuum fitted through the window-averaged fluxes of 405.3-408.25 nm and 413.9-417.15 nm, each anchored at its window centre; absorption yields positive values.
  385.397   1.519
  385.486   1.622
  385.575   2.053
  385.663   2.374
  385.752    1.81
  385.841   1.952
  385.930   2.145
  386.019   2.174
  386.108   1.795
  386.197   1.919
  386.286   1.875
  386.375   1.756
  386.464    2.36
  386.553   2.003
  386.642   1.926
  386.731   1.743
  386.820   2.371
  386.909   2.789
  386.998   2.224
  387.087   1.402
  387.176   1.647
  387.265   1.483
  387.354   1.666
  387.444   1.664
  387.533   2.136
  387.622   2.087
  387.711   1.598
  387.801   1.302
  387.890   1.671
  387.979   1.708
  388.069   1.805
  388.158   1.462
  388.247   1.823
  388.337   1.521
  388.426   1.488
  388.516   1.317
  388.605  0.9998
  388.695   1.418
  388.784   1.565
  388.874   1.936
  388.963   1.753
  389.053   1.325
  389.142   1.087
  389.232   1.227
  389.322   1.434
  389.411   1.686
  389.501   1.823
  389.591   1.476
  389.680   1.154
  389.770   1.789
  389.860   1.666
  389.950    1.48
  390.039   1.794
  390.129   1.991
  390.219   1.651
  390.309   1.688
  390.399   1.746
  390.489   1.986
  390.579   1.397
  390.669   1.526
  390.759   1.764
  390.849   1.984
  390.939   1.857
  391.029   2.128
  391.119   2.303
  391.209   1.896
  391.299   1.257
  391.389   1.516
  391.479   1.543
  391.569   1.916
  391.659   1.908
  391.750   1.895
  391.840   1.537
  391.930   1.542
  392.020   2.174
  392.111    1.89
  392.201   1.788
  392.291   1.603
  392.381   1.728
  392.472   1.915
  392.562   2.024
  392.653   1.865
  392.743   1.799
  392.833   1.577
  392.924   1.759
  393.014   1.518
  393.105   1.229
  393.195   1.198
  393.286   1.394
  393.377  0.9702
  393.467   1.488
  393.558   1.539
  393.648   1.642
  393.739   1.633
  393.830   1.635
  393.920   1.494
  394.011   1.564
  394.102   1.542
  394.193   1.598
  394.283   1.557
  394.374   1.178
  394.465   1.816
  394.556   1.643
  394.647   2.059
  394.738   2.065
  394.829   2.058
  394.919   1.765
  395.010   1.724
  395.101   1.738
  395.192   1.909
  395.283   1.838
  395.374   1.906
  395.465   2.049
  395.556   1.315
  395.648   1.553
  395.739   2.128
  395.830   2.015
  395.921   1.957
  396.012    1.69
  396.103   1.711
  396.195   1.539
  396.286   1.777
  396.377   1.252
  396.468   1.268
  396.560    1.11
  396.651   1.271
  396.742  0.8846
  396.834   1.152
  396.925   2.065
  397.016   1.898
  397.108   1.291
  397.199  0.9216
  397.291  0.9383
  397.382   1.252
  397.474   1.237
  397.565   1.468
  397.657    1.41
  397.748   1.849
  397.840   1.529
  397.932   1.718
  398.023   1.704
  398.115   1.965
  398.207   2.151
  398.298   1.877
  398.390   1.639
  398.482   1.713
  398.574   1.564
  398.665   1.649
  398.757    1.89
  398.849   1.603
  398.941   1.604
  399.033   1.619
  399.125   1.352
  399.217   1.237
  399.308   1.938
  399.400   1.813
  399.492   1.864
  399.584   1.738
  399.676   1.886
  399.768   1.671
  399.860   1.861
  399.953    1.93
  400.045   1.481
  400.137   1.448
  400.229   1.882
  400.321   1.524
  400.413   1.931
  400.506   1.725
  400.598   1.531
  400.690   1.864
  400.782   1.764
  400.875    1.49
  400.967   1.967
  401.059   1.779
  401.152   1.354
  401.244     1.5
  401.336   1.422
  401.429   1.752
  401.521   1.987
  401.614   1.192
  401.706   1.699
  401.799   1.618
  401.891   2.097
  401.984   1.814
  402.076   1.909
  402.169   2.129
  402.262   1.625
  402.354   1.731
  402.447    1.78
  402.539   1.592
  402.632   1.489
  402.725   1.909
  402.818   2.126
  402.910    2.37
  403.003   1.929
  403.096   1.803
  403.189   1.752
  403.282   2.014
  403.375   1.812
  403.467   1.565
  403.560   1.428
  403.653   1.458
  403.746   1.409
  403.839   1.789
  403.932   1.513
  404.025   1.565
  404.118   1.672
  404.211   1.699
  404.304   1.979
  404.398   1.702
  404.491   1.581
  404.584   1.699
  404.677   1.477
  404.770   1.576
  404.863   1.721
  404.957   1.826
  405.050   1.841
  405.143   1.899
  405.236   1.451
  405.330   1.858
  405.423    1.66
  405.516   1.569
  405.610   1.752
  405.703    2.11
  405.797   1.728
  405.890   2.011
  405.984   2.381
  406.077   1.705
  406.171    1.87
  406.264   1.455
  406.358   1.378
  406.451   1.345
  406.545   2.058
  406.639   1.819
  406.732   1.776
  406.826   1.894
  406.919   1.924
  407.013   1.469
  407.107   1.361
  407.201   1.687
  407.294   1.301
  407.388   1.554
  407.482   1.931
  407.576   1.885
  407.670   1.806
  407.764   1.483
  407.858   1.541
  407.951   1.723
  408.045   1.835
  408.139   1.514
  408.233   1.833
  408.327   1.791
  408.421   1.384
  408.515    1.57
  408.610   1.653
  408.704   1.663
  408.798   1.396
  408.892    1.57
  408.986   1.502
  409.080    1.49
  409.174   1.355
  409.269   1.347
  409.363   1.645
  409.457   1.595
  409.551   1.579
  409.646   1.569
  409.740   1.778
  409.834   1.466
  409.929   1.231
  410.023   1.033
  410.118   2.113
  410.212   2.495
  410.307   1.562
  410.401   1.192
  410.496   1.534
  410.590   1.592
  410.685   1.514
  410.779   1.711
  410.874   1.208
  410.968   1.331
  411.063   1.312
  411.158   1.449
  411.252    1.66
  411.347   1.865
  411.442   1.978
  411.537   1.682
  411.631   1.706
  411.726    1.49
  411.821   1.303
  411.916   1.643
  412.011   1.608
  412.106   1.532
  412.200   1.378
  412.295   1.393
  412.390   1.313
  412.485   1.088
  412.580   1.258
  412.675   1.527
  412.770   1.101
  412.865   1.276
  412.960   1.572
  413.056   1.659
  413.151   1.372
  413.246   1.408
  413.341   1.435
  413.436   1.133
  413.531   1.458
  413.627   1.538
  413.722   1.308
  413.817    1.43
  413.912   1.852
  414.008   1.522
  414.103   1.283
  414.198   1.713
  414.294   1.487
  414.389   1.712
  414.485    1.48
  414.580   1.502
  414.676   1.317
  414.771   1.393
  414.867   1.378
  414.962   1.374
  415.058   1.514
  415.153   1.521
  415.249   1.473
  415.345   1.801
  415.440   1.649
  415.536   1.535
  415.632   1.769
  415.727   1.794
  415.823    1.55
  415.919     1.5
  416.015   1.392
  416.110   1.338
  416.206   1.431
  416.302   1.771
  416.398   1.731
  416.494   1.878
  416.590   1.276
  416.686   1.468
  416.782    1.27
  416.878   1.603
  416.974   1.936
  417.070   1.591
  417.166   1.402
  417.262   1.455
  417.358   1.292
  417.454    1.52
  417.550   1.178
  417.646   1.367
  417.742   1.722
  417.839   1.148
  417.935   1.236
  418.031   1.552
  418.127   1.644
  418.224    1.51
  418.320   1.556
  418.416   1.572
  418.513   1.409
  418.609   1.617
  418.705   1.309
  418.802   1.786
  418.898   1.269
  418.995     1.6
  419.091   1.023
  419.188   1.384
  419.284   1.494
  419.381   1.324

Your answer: 0.26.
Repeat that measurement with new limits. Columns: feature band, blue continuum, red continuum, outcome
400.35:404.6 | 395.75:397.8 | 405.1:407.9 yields -0.299 nm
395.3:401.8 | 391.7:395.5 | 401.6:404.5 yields 0.357 nm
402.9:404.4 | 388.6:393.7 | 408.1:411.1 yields -0.130 nm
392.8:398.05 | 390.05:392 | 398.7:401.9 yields 0.484 nm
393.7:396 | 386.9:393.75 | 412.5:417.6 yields -0.172 nm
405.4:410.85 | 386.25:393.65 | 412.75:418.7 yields -0.327 nm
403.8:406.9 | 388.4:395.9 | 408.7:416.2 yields -0.349 nm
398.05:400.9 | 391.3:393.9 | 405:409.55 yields -0.104 nm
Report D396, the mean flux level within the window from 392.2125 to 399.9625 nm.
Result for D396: 1.63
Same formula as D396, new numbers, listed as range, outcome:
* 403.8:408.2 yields 1.71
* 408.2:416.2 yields 1.52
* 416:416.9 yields 1.52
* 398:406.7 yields 1.73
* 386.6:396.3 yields 1.69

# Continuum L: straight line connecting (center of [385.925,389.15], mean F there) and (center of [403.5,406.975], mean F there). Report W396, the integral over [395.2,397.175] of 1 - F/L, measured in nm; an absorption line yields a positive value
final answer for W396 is 0.155 nm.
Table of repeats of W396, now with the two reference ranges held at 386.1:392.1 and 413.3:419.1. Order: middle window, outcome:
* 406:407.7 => -0.12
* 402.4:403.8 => -0.14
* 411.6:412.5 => 0.05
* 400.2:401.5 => -0.04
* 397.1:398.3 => 0.10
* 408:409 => -0.03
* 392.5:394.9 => 0.10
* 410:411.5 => -0.06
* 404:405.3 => -0.08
